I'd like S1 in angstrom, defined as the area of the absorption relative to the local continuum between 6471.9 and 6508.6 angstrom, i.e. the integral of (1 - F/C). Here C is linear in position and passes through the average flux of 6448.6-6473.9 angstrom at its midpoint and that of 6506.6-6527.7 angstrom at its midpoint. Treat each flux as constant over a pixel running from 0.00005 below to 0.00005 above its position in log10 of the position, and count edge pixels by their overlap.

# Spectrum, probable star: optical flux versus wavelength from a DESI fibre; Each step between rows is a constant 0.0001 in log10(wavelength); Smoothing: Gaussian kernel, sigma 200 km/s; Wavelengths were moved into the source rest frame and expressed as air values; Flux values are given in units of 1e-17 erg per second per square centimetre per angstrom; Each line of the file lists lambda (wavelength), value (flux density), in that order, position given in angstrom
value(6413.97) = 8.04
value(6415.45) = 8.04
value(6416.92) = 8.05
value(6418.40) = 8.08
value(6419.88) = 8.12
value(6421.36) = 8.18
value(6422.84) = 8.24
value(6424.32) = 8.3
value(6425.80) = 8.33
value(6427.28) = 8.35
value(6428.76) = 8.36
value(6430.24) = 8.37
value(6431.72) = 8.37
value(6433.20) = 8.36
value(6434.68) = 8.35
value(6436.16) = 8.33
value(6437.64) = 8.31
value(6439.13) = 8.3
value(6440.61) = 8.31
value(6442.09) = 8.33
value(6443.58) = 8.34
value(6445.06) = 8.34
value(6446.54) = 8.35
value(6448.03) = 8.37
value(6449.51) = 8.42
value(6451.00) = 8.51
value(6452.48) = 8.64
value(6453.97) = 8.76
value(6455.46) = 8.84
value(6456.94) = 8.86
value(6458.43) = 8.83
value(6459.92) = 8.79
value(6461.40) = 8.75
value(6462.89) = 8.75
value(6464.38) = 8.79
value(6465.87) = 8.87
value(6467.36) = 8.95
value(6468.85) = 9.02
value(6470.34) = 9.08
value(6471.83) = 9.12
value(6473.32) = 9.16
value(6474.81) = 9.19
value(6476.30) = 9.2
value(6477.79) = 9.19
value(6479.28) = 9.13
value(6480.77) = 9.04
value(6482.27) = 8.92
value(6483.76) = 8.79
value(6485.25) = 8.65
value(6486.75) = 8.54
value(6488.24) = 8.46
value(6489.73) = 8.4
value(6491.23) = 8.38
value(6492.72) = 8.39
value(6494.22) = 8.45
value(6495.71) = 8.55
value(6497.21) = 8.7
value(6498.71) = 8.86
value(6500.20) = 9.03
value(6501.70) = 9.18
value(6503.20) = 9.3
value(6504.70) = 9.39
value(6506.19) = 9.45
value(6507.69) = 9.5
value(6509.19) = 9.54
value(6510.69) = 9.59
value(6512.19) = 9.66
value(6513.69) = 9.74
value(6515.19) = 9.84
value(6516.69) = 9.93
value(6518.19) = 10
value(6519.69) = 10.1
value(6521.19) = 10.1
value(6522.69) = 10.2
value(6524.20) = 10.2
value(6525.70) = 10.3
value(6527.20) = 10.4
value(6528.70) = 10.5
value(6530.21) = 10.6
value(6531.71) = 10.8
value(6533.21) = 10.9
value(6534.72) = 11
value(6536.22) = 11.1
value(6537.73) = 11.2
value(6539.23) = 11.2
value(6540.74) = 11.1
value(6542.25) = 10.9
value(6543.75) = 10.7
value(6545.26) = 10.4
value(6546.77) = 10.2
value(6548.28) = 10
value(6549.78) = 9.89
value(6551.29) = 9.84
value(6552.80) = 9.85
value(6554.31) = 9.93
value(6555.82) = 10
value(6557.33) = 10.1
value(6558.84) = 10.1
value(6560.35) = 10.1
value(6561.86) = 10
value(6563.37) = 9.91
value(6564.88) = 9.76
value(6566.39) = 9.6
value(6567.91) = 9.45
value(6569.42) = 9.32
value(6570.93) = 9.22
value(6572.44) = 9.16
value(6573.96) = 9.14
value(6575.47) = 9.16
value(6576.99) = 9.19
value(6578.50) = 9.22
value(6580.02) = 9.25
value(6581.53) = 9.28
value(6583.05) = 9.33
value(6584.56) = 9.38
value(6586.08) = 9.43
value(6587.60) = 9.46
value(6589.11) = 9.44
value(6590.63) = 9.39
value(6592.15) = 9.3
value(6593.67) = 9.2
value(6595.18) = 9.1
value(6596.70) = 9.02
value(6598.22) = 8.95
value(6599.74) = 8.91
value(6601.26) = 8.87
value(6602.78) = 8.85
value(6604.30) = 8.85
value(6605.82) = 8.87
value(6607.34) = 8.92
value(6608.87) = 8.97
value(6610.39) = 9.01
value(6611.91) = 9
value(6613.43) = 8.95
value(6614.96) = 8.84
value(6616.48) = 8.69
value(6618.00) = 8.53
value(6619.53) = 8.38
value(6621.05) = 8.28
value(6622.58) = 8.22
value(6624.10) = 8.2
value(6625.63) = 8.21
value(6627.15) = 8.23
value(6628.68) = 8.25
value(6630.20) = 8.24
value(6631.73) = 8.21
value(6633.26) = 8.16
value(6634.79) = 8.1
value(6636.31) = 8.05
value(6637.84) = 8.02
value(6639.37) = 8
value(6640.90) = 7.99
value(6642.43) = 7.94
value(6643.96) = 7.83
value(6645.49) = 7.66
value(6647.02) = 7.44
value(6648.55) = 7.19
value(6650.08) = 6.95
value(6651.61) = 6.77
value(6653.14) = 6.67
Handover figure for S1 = 1.9 angstrom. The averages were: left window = 8.83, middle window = 8.92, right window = 9.92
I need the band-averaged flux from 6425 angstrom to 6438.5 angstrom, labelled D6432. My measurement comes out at 8.35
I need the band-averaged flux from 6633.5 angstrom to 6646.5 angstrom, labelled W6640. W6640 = 7.95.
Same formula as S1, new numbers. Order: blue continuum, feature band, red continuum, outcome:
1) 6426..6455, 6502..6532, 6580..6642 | -4.9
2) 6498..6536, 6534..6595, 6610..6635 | -3.8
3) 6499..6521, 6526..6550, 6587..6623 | -3.3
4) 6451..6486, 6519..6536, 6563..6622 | -2.8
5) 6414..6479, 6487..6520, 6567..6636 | -1.9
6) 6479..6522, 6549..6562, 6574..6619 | -1.2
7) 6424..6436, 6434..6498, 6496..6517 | 1.1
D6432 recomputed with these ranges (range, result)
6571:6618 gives 9.1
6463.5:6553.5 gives 9.63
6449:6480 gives 8.9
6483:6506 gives 8.76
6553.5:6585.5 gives 9.55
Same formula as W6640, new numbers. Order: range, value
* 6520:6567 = 10.4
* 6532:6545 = 11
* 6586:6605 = 9.13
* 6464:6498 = 8.82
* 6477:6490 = 8.81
